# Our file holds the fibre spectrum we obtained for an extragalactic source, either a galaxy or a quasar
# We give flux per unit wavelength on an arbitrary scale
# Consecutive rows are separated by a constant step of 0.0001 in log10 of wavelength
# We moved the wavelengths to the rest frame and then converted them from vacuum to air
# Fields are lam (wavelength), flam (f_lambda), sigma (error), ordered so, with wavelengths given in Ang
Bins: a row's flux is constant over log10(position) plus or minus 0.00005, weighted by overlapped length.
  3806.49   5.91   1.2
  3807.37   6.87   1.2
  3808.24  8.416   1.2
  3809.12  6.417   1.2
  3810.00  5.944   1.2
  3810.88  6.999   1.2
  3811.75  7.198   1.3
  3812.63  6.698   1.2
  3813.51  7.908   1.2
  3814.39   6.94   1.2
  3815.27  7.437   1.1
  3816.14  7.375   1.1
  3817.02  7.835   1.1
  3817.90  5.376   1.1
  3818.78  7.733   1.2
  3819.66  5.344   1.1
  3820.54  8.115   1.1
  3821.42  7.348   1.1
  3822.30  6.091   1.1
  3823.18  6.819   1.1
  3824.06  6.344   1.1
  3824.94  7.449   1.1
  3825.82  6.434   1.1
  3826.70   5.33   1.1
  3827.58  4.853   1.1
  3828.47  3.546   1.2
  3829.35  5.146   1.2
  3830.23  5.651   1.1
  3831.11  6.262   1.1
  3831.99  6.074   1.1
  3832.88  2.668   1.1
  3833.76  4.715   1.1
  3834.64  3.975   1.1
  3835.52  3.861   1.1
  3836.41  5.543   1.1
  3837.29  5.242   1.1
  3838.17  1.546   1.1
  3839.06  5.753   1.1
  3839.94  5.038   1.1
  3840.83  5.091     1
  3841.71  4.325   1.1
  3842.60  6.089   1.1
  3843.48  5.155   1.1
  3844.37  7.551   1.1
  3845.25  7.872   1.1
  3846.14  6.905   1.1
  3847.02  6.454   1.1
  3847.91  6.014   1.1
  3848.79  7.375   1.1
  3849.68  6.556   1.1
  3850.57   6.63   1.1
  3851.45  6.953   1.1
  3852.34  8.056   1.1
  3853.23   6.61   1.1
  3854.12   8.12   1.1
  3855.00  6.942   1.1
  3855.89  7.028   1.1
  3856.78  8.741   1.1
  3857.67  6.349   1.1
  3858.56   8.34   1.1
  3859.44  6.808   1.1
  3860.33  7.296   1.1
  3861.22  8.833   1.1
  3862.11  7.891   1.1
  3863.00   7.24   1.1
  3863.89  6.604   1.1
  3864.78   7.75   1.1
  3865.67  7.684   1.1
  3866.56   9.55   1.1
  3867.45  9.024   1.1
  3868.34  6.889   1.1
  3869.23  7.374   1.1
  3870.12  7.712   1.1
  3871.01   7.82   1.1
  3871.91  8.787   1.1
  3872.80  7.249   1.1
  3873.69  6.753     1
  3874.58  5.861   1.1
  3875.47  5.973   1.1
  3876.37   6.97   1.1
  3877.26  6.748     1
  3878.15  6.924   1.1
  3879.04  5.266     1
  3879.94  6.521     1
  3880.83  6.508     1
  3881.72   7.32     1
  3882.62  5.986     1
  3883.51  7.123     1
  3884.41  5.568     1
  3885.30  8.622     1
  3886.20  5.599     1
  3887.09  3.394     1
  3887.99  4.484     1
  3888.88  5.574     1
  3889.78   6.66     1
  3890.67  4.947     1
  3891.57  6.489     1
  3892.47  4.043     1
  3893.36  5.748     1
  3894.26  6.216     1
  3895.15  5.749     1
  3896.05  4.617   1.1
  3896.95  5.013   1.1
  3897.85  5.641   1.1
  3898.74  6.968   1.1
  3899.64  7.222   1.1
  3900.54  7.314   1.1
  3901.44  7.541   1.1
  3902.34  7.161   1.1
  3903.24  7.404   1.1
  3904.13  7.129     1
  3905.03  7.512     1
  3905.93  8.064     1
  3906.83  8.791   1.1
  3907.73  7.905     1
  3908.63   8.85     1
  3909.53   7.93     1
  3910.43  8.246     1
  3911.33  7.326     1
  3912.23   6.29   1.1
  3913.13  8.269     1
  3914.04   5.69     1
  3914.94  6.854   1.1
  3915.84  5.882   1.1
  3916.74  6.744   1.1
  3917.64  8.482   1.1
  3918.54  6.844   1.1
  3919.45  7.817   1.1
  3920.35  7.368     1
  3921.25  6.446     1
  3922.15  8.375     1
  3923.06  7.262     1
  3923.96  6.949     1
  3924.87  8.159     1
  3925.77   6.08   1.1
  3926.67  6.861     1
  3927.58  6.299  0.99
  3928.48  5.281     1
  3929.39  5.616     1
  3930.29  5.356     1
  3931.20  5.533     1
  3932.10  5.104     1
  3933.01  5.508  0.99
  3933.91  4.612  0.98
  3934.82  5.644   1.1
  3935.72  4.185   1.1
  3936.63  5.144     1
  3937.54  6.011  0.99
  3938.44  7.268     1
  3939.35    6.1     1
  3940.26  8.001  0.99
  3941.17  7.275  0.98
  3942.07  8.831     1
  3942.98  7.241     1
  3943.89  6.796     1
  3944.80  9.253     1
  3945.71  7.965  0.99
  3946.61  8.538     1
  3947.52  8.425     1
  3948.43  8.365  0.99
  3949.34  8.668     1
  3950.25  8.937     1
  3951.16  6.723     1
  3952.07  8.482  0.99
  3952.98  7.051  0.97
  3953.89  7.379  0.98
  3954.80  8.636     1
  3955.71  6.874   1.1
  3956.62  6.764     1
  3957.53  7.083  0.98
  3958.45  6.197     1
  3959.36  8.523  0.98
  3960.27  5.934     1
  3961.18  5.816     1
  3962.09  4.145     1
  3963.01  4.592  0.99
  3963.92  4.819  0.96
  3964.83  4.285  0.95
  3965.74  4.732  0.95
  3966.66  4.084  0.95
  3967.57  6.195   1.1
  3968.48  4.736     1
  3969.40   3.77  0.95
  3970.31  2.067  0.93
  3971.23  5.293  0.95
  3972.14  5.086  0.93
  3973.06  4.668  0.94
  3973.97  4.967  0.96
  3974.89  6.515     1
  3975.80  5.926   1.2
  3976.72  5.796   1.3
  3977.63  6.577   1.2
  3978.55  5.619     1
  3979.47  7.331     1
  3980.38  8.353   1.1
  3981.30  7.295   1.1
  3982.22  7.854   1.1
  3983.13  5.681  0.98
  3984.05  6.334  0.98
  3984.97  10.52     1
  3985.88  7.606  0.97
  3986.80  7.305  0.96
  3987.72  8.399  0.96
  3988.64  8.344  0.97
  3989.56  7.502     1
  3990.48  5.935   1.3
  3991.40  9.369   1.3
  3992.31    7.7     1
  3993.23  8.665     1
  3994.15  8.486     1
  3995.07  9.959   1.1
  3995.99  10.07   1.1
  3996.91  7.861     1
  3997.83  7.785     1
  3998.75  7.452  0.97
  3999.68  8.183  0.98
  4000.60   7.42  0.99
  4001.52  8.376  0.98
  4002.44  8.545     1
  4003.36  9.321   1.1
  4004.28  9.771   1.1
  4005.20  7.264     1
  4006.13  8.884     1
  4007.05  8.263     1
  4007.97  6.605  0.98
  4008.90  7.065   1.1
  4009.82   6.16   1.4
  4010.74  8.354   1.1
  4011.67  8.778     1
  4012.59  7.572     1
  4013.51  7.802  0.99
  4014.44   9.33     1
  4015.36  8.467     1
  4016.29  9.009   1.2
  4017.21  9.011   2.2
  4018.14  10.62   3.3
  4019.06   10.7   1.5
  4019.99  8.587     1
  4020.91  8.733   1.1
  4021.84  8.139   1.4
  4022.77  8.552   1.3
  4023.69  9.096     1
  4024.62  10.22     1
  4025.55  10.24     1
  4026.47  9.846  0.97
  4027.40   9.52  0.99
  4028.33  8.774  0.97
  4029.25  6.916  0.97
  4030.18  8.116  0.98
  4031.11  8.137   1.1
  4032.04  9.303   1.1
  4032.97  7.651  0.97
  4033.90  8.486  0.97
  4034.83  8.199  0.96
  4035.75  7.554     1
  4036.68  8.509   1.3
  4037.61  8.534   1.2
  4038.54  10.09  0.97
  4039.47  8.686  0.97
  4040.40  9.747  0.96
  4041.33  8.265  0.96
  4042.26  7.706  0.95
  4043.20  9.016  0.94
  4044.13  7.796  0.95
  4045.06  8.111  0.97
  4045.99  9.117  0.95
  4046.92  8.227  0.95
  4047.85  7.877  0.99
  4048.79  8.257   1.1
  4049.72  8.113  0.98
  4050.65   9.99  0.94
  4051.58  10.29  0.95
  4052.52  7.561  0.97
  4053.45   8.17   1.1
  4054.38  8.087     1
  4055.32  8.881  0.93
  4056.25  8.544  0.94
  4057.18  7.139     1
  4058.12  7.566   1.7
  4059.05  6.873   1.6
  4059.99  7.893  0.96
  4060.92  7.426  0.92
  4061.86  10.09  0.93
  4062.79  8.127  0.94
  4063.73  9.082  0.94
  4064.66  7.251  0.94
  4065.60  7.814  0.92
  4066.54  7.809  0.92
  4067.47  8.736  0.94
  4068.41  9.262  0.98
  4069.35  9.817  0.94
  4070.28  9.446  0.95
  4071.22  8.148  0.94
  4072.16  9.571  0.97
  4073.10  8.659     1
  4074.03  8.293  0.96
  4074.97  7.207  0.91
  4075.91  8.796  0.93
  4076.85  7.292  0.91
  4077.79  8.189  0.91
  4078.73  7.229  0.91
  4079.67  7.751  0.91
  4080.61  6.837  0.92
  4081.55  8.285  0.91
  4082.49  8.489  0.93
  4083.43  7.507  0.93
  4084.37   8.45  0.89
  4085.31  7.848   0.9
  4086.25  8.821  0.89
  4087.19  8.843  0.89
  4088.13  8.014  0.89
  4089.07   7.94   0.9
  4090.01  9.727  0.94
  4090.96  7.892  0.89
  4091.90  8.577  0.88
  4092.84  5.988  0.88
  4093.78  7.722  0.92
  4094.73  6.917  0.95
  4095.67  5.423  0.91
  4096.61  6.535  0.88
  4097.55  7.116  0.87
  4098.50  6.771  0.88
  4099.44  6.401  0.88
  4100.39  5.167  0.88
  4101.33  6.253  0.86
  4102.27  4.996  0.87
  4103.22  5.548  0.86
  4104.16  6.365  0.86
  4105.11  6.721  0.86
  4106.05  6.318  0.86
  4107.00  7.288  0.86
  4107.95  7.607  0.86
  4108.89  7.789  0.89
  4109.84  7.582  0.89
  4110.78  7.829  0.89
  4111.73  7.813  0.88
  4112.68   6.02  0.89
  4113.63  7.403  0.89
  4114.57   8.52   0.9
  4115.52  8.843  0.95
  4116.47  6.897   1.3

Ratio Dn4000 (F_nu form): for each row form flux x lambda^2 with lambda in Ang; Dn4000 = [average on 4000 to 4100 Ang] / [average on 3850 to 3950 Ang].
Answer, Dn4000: 1.29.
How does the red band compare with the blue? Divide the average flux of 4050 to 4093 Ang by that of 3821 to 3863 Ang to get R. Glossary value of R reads 1.3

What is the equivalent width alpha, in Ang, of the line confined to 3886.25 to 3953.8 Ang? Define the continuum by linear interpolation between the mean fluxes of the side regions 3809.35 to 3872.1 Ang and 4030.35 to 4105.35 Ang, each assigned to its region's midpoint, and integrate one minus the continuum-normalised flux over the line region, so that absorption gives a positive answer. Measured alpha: 2.72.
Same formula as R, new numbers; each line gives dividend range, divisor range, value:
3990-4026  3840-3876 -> 1.19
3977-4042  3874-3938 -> 1.29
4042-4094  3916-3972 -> 1.27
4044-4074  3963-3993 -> 1.35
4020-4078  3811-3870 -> 1.30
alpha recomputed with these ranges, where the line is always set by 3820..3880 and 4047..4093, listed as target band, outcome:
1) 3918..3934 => 1.5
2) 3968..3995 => 3.0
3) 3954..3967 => 2.5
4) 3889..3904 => 1.5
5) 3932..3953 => 0.4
